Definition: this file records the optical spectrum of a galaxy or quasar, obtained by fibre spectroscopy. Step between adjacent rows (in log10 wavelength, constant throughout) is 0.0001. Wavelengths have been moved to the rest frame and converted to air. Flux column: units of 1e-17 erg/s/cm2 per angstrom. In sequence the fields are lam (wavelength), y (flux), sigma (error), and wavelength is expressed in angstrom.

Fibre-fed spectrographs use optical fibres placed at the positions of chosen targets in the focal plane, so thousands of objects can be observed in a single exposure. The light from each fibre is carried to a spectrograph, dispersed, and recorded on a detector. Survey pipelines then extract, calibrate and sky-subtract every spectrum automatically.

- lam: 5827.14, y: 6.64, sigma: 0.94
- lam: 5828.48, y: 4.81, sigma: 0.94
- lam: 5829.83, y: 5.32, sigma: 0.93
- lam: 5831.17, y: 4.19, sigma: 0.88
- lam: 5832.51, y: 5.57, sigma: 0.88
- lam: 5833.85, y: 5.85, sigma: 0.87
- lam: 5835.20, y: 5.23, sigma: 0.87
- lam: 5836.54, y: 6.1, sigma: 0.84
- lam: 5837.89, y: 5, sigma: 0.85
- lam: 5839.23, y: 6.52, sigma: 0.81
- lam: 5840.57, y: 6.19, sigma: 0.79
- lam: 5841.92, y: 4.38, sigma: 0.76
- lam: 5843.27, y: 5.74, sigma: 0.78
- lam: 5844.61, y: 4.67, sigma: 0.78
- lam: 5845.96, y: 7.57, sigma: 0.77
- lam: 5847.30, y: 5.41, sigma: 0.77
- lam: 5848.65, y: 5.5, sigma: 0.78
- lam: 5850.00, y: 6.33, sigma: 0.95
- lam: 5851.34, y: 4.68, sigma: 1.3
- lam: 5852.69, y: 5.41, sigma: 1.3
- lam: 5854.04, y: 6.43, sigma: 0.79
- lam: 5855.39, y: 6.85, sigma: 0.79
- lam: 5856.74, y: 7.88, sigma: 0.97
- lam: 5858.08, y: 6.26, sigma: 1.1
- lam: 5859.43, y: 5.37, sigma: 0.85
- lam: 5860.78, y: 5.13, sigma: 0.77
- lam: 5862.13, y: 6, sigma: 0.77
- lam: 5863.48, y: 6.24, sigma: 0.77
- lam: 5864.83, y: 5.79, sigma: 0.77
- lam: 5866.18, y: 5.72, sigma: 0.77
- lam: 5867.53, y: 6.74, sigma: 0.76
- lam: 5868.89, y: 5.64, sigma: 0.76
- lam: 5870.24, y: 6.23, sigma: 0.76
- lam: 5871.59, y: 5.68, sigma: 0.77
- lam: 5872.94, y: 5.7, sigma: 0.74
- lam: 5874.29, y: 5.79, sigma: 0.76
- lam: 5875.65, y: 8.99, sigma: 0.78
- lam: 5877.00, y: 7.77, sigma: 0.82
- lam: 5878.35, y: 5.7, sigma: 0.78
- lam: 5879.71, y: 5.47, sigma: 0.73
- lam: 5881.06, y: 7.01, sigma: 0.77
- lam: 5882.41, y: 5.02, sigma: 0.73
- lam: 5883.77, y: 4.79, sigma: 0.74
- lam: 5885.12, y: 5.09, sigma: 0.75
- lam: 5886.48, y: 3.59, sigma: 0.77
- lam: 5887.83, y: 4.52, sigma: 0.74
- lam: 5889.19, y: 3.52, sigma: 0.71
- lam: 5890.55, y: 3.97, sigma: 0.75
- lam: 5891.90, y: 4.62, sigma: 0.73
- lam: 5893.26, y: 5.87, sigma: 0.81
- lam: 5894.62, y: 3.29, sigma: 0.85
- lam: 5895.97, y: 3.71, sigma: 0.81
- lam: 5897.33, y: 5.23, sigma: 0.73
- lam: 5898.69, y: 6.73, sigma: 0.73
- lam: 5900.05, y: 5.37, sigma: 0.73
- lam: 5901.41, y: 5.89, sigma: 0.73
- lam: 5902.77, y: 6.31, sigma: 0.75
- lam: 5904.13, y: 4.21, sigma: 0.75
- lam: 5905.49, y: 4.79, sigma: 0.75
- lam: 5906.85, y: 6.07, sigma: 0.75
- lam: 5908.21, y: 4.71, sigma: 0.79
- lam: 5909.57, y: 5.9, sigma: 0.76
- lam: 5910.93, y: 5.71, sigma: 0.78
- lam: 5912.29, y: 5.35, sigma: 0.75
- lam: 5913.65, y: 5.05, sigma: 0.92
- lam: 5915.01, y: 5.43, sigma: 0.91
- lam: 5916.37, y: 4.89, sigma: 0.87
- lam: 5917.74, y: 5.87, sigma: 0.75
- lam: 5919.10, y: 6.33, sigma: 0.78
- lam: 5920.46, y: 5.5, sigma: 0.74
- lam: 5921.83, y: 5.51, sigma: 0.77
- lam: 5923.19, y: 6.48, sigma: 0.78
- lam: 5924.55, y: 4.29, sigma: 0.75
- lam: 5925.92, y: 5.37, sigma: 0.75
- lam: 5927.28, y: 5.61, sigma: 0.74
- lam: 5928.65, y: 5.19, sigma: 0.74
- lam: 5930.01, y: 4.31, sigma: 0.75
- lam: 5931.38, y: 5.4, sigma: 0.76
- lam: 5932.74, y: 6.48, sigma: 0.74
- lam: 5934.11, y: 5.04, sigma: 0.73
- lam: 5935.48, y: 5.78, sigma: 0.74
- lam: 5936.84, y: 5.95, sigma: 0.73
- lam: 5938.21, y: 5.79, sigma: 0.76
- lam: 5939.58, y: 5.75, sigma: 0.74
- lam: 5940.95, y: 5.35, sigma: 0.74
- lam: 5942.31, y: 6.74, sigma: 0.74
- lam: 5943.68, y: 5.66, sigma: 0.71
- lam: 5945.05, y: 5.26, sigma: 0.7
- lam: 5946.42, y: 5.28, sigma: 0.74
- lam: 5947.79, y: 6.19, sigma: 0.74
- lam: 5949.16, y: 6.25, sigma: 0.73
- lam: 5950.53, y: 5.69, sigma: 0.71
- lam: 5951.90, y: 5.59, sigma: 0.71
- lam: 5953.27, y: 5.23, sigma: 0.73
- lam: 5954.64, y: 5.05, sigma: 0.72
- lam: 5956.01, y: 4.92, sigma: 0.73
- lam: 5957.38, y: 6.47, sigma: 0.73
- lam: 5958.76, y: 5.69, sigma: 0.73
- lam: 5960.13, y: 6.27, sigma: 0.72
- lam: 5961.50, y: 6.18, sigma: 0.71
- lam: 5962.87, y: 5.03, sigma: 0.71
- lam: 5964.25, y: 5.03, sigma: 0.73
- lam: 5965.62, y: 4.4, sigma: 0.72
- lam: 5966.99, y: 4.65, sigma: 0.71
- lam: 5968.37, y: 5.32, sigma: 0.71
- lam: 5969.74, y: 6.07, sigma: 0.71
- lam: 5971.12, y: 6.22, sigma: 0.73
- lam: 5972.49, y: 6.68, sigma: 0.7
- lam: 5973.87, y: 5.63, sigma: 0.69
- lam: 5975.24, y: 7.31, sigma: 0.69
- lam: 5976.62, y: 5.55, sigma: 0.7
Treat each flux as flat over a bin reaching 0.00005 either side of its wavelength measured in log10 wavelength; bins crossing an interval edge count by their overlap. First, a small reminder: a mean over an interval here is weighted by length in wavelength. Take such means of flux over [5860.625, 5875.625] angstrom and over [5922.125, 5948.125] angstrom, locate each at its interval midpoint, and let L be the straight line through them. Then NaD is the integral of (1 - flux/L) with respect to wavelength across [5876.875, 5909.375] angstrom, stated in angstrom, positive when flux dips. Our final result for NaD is 4.2 angstrom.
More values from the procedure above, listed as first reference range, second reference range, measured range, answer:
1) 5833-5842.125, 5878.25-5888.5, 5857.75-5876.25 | -2.7 angstrom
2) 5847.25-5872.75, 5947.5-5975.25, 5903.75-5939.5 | 2.1 angstrom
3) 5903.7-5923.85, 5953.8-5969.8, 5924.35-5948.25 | -0.5 angstrom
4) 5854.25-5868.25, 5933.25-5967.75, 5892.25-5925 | 2.9 angstrom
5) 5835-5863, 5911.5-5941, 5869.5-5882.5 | -1.5 angstrom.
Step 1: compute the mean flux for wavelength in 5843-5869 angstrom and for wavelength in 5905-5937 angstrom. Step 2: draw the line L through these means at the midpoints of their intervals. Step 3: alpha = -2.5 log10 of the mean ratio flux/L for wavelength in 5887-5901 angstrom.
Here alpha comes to 0.205 mag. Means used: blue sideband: 5.98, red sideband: 5.46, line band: 4.69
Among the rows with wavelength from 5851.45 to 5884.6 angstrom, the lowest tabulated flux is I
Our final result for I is 4.79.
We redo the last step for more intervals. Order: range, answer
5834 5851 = 4.38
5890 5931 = 3.29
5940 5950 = 5.26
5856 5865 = 5.13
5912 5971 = 4.29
